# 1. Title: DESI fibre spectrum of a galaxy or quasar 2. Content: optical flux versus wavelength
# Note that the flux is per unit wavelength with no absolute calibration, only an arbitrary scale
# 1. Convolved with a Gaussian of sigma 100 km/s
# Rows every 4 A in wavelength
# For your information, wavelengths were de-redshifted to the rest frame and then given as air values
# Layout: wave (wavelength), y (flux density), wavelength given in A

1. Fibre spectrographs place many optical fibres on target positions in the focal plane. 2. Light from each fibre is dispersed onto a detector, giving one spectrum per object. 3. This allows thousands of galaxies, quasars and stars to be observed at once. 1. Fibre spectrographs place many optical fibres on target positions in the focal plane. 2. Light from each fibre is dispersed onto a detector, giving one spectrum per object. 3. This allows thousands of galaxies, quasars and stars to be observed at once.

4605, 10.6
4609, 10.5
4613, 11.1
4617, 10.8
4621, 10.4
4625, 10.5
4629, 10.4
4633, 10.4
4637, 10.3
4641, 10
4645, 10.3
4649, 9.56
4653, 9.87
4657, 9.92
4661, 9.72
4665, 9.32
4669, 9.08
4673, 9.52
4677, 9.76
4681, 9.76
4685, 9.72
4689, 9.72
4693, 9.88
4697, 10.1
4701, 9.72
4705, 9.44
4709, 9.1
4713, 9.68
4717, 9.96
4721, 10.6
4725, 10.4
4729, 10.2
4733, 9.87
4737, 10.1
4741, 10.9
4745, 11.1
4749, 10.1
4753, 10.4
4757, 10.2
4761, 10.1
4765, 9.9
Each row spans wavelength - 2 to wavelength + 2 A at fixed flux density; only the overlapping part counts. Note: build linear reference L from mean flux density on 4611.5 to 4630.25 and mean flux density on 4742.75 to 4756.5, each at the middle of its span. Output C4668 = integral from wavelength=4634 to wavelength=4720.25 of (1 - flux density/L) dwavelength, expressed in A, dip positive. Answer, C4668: 6.7 A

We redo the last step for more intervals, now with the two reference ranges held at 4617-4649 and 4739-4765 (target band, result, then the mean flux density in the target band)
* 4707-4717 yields 0.8 A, 9.5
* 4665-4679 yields 1.2 A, 9.43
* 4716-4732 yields 0.2 A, 10.3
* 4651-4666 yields 0.9 A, 9.73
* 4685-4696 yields 0.6 A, 9.81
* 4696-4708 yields 0.8 A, 9.67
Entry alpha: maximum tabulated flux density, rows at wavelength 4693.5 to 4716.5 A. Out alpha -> 10.1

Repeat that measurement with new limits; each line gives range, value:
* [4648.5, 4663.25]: 9.92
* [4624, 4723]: 10.6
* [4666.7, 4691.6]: 9.76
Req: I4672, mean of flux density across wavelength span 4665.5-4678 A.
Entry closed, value 9.41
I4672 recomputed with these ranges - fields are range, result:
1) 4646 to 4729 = 9.76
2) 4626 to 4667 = 9.99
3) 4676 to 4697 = 9.8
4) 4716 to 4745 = 10.4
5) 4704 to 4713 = 9.34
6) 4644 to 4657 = 9.88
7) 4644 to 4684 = 9.67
